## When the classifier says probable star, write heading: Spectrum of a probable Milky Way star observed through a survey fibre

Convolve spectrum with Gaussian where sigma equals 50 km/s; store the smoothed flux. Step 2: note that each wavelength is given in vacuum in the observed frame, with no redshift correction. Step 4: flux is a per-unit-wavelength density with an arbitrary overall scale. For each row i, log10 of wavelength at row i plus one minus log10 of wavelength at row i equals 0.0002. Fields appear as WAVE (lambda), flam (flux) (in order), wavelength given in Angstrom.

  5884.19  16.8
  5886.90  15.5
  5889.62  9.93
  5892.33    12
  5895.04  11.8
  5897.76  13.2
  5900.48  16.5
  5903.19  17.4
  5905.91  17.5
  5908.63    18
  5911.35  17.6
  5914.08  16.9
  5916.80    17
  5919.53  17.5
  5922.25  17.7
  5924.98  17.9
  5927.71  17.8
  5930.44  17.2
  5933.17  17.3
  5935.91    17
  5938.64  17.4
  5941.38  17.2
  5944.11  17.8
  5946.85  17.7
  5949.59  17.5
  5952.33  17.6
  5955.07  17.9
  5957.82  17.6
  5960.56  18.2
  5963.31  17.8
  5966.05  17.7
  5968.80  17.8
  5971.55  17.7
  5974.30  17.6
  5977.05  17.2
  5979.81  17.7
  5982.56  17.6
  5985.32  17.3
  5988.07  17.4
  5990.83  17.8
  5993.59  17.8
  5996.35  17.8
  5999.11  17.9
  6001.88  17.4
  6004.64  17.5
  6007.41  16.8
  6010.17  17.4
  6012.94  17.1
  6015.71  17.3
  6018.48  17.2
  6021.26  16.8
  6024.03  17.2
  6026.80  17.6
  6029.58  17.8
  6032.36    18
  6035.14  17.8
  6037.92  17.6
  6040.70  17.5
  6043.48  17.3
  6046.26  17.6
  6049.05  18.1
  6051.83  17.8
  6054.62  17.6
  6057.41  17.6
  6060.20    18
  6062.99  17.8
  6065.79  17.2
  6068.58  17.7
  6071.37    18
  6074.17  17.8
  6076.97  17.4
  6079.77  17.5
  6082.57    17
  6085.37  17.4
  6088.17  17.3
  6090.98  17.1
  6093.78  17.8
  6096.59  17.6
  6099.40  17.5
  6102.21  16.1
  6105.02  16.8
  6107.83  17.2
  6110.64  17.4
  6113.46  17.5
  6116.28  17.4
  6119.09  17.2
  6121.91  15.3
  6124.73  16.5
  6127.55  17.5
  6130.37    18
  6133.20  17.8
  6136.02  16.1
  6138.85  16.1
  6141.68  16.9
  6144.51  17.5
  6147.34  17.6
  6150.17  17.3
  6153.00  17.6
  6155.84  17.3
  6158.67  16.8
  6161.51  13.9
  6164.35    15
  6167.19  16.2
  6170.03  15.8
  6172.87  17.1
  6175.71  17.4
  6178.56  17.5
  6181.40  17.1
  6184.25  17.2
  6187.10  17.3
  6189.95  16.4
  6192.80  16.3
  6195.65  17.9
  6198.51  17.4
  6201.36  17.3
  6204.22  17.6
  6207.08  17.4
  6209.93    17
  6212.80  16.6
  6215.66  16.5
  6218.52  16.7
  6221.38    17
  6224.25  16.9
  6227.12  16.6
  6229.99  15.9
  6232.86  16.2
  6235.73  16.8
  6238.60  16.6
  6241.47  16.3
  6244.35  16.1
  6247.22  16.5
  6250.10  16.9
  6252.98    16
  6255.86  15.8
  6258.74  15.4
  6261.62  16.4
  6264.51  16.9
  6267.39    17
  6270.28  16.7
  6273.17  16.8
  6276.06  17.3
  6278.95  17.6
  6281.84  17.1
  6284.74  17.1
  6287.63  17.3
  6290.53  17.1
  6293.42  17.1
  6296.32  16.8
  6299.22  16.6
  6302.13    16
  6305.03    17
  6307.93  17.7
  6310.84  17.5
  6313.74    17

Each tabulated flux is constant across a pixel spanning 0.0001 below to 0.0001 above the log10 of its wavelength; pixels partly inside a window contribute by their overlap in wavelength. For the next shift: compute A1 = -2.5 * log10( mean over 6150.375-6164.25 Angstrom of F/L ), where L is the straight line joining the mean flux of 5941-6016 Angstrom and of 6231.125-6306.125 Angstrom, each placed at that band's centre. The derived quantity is 0.04 mag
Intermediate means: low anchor 17.6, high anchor 16.7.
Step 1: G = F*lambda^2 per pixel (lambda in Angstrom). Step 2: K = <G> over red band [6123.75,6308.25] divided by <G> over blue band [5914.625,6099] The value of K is 1.0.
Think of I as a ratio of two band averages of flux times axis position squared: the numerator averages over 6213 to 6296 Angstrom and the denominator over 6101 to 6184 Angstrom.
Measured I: 1.03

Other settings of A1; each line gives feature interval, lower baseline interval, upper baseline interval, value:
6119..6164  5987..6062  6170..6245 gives 0.02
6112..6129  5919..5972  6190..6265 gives 0.01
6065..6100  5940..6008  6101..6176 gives -0.03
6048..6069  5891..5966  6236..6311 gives -0.05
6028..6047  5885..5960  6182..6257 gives -0.07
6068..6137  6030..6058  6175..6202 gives 0.02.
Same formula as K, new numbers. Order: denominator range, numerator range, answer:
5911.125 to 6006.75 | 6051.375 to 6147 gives 1.03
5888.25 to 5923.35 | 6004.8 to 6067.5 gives 1.17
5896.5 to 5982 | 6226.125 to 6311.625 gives 1.07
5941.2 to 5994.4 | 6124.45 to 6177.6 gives 1.01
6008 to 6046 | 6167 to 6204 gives 1.03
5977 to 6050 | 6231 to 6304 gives 1.03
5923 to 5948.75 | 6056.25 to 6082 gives 1.06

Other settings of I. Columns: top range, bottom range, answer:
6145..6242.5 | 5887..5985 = 1.08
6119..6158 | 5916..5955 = 1.04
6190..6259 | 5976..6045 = 1.02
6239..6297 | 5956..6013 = 1.04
